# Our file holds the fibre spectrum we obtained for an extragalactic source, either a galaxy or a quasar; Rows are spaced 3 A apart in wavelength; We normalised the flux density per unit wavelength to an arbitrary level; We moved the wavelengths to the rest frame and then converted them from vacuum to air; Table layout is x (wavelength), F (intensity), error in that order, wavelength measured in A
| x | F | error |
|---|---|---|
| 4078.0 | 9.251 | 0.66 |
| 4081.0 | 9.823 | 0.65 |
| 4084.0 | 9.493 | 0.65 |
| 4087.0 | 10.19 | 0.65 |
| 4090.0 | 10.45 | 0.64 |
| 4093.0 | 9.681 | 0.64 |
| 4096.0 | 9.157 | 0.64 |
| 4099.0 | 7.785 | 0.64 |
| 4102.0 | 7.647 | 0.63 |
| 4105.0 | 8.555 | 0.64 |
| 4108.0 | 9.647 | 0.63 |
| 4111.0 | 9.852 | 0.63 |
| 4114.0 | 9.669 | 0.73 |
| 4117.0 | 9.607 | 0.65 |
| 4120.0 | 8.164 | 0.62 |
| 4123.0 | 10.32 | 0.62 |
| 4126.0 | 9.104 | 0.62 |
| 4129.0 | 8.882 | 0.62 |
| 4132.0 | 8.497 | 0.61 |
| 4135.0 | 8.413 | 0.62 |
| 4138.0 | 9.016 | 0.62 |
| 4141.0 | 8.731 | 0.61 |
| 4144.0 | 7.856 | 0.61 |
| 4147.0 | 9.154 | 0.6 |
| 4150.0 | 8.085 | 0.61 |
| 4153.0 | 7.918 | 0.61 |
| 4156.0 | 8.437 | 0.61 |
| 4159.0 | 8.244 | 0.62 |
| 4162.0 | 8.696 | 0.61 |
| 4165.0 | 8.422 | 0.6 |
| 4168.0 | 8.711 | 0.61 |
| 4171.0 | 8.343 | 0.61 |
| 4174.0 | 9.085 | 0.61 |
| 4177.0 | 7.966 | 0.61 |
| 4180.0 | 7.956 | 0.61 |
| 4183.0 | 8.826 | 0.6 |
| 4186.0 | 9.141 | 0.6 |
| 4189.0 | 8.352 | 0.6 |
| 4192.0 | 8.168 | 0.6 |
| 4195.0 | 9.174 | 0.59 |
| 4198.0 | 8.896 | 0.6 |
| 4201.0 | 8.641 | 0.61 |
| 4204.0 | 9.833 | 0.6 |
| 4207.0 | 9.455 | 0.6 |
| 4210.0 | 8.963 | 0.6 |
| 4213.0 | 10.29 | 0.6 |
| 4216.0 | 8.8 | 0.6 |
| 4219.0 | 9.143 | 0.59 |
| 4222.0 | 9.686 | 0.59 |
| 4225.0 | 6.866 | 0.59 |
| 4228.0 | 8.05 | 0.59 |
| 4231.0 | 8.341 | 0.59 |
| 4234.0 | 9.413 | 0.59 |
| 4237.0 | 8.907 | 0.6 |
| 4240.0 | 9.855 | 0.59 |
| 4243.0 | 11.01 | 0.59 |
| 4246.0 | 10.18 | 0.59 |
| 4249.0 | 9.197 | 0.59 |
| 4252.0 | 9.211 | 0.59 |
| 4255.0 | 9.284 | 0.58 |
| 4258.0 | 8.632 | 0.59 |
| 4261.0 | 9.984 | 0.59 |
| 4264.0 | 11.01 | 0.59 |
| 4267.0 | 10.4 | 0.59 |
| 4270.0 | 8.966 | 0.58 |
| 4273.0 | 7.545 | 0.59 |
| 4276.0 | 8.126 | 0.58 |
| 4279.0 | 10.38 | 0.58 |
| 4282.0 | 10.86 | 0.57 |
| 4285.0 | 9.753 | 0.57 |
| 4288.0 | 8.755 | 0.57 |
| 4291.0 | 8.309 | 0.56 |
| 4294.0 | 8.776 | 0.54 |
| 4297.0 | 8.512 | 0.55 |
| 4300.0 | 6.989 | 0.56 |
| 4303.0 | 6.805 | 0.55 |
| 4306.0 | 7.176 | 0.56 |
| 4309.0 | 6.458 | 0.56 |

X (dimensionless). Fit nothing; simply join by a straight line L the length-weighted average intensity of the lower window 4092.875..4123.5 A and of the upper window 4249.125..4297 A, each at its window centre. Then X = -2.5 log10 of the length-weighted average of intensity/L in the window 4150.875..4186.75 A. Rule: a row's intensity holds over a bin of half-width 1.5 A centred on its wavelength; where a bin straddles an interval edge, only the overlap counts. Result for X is 0.08 mag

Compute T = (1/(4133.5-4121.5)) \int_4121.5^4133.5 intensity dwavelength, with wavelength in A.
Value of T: 9.2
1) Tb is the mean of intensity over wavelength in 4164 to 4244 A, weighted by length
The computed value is 8.89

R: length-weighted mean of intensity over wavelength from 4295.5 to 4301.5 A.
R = 7.75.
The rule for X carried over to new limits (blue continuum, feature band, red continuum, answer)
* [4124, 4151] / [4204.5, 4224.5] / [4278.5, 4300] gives -0.05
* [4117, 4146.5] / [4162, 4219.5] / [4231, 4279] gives 0.03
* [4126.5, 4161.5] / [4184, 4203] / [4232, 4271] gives 0.03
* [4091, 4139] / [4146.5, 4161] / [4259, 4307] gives 0.08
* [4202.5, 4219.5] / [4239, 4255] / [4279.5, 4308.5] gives -0.10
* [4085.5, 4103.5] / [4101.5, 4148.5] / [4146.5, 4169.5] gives -0.02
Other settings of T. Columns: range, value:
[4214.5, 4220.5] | 8.97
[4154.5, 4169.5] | 8.5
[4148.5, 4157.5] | 8.15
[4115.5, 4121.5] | 8.89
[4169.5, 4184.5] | 8.44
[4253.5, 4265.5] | 9.73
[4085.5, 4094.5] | 10.1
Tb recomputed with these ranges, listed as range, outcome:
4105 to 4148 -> 9.05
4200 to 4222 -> 9.34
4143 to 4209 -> 8.62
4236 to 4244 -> 9.92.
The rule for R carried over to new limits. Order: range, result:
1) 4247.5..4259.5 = 9.08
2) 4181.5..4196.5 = 8.73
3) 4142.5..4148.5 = 8.51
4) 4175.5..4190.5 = 8.45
